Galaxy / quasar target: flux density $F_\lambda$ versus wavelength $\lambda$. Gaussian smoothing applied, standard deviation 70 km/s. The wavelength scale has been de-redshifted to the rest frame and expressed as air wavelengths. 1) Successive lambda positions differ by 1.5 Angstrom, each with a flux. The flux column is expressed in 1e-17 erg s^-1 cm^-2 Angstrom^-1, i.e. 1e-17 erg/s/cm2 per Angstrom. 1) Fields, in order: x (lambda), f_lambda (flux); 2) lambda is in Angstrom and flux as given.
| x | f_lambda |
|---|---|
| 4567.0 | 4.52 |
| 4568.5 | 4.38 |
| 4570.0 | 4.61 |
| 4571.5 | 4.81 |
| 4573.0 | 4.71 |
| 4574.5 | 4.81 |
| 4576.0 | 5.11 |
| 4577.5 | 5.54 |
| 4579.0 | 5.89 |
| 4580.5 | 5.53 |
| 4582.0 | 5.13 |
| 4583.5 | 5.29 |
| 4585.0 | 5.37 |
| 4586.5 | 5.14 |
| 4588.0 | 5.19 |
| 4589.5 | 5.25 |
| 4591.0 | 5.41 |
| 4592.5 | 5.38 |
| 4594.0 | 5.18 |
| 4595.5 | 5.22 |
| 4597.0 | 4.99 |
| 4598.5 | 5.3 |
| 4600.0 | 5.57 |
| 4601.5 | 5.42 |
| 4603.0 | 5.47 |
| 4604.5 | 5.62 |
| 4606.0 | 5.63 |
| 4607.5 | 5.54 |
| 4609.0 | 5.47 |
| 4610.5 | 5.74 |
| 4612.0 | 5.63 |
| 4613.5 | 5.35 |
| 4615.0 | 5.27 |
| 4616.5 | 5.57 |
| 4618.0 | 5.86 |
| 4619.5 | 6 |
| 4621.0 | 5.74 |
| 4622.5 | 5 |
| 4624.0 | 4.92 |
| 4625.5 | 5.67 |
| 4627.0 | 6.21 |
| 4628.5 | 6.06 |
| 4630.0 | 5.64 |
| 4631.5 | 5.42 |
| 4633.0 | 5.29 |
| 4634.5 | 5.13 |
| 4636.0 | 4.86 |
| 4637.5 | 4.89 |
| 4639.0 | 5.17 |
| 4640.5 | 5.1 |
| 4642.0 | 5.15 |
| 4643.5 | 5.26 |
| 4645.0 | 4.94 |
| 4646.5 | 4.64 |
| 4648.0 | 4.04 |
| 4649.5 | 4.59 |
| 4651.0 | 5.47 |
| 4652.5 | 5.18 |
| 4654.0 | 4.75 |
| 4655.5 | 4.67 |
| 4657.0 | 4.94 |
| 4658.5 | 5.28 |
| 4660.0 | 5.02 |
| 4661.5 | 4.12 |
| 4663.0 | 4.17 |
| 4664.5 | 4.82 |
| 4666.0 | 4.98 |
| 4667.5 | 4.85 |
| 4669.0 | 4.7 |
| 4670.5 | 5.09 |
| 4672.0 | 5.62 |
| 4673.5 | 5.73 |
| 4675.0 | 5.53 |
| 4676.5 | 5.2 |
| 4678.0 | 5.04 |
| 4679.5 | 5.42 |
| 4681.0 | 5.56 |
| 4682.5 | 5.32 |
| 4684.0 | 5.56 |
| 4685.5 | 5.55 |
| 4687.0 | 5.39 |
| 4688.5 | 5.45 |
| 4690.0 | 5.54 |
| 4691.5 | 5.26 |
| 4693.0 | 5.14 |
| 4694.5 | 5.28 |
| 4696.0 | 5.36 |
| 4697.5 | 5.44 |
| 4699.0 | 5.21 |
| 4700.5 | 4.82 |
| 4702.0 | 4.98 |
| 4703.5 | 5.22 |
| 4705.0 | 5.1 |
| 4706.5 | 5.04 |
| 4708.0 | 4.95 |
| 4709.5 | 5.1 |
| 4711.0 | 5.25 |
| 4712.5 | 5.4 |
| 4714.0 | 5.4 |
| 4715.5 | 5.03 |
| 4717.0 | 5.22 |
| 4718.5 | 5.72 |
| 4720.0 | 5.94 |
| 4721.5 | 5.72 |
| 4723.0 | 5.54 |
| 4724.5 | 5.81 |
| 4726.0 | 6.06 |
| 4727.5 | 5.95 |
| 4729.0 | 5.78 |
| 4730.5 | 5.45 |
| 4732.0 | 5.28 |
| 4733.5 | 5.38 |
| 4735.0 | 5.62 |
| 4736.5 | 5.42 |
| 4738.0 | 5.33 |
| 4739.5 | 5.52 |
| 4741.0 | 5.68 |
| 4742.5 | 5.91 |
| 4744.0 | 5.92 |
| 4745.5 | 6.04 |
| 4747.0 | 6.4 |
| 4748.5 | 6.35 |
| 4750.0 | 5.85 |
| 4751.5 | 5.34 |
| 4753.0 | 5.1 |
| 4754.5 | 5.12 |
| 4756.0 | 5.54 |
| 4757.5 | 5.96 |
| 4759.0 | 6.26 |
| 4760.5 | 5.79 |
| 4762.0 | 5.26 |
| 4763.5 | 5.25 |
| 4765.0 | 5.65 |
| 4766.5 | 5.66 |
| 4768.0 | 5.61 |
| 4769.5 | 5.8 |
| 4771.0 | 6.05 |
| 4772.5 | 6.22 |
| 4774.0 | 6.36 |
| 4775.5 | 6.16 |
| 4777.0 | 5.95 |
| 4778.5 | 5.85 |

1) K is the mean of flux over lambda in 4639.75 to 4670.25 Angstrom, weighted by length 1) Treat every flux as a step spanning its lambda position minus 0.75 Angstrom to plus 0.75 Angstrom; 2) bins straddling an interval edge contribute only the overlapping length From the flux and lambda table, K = 4.84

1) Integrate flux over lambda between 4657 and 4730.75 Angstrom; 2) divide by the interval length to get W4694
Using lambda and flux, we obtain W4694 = 5.28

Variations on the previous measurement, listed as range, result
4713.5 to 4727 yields 5.61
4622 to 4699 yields 5.17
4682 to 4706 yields 5.29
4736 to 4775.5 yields 5.76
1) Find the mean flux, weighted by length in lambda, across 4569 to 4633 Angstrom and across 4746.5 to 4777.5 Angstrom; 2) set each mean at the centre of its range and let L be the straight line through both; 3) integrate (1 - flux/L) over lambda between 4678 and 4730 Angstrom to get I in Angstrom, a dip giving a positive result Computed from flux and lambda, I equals 2.3 Angstrom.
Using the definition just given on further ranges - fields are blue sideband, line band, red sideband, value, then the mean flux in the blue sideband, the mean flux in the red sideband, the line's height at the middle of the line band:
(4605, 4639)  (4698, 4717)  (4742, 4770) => 1.71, 5.49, 5.72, 5.64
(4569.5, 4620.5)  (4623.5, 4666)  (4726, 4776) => 3.30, 5.36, 5.73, 5.48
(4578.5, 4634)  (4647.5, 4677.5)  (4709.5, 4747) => 3.17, 5.47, 5.6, 5.53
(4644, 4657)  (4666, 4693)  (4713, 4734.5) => -1.11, 4.8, 5.59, 5.11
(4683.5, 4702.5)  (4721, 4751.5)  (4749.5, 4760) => -1.28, 5.31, 5.59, 5.51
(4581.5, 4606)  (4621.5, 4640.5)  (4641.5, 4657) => -1.26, 5.32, 4.87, 5.02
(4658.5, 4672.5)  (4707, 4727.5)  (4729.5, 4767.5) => -0.56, 4.83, 5.64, 5.34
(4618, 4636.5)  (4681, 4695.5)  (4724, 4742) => 0.45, 5.52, 5.61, 5.57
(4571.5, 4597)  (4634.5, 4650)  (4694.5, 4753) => 1.36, 5.24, 5.51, 5.35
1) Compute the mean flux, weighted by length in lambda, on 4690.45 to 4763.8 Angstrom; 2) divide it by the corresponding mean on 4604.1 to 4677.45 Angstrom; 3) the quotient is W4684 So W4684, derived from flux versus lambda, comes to 1.1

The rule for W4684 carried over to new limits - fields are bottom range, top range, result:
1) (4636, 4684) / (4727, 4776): 1.14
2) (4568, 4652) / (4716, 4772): 1.08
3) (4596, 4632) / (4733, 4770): 1.02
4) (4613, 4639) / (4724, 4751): 1.06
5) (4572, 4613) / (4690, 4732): 1.01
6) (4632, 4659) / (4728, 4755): 1.14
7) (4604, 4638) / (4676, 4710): 0.96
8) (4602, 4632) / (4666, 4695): 0.95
